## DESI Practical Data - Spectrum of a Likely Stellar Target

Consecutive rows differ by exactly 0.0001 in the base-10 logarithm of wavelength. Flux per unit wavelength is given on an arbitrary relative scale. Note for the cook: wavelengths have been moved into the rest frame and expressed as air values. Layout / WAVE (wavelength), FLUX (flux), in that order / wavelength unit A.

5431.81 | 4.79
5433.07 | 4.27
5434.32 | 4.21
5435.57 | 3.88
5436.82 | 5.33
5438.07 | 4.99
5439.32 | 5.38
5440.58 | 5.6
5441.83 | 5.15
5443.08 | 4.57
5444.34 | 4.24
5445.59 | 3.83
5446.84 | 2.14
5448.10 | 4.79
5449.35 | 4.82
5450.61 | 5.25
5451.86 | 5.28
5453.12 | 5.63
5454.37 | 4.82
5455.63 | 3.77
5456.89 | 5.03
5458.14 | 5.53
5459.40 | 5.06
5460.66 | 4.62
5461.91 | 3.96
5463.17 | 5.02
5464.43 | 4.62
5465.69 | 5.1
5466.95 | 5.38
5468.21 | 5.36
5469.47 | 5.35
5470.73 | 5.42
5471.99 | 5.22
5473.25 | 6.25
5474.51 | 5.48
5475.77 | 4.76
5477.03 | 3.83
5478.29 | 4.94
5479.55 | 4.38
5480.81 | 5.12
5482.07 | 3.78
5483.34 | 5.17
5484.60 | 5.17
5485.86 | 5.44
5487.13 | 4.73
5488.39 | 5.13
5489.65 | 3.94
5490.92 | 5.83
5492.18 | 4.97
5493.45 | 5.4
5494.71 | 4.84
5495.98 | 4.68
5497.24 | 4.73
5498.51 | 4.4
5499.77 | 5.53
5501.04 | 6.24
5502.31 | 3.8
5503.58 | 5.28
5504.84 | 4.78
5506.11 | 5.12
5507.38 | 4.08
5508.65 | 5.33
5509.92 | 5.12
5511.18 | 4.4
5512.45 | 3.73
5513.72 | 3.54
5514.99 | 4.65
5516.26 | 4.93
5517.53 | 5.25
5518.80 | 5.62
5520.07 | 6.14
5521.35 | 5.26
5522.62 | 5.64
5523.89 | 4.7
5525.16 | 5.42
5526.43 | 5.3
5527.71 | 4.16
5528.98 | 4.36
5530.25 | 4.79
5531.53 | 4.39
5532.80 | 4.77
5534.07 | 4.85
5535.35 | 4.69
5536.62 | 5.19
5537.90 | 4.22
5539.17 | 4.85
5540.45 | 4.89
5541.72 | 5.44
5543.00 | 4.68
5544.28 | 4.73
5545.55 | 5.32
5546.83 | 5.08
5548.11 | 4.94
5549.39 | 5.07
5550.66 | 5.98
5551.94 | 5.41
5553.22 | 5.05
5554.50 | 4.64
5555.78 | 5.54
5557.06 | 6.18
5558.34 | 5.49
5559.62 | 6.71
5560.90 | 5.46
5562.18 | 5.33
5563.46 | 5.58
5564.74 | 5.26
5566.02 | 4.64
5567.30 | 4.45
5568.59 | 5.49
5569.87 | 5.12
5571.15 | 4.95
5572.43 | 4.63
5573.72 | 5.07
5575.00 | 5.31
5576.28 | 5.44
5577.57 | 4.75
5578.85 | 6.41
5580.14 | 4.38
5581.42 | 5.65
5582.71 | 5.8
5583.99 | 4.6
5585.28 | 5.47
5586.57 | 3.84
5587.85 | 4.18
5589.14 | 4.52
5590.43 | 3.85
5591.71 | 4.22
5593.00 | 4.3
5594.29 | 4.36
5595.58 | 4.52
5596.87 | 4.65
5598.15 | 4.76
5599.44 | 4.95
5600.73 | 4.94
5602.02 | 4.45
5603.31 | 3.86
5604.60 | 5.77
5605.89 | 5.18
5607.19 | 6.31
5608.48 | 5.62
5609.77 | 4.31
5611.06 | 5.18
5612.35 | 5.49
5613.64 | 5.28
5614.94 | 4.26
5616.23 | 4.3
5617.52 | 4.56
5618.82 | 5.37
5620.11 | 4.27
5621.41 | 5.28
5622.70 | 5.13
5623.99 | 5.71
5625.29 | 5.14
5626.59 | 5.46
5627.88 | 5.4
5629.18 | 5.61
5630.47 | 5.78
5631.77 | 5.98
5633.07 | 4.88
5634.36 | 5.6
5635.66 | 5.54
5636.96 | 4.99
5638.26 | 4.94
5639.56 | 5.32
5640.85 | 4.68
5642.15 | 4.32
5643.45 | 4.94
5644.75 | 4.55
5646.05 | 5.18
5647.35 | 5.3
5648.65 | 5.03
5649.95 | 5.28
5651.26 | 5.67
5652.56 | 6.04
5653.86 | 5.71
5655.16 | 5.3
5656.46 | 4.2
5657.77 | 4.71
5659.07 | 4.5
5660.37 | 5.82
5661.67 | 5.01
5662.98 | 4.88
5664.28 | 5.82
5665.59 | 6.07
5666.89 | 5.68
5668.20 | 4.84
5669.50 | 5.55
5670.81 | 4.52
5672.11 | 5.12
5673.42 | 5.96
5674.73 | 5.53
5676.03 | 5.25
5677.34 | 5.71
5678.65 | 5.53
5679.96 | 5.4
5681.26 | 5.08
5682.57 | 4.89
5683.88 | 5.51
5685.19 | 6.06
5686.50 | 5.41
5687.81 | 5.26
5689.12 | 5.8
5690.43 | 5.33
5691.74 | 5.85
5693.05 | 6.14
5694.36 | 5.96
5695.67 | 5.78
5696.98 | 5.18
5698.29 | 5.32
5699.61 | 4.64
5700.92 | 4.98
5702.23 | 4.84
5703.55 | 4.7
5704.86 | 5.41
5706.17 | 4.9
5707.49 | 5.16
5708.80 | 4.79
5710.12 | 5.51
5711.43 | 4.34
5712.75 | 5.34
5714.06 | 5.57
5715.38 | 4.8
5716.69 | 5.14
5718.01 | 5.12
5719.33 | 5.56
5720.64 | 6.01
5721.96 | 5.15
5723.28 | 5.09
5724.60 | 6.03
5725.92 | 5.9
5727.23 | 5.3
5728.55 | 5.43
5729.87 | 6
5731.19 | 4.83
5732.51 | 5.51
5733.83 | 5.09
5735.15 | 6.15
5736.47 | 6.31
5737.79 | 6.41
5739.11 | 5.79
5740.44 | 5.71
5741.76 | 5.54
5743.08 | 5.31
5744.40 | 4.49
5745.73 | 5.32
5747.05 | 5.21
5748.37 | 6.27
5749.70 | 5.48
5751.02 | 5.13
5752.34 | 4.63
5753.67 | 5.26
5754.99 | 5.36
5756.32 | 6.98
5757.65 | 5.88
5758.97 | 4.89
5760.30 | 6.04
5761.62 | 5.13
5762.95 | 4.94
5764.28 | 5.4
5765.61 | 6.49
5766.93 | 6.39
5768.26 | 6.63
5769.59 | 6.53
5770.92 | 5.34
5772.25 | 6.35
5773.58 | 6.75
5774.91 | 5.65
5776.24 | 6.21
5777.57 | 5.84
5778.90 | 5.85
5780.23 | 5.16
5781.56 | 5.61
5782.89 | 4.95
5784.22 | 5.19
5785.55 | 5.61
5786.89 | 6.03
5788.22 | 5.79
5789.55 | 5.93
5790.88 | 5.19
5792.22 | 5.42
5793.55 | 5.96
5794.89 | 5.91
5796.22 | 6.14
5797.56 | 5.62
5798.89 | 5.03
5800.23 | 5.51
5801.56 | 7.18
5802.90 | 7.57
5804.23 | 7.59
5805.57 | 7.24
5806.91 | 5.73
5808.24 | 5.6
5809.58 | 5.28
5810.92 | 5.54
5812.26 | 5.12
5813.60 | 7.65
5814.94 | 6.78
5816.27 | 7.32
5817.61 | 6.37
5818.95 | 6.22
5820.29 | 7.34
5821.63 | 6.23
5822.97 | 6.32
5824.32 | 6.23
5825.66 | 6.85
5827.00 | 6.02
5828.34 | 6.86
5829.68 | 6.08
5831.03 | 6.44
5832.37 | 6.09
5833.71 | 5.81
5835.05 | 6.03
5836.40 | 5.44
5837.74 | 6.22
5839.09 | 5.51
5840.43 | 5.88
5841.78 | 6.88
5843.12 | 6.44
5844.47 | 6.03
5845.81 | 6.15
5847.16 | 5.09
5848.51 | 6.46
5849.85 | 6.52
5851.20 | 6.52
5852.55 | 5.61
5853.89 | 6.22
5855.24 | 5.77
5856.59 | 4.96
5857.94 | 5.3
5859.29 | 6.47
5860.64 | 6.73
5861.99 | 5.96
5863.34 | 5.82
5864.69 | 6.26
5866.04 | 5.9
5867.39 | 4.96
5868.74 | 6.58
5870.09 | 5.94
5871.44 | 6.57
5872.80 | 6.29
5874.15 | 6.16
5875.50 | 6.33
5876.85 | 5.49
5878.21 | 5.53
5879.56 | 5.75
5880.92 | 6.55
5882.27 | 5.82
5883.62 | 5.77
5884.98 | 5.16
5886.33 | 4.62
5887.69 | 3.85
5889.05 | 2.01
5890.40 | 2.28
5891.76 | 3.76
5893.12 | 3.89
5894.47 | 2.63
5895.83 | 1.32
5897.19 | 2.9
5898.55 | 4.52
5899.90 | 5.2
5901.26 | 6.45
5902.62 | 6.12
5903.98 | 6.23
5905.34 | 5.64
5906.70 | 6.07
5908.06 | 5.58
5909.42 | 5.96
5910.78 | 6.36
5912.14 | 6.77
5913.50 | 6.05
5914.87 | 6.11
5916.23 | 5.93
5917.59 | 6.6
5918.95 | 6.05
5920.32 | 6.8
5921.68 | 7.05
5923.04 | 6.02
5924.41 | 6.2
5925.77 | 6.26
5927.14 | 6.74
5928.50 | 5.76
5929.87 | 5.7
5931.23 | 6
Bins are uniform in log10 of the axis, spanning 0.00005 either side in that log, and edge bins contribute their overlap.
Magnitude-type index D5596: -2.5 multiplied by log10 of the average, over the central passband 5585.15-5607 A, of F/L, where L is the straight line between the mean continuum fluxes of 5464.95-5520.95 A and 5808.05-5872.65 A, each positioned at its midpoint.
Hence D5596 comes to 0.158 mag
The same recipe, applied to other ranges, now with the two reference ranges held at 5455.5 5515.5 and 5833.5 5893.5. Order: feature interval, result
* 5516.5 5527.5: -0.08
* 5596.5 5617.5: 0.04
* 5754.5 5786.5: -0.07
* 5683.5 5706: -0.02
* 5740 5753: 0.02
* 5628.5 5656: -0.01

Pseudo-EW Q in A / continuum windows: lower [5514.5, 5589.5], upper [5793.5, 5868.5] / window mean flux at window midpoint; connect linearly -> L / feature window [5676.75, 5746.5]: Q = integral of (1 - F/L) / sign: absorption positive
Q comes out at 3.70 A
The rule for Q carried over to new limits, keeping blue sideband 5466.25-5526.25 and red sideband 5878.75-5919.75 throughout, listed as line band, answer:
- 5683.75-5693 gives -1.1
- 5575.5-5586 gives -0.6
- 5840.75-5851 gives -2.4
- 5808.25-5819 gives -2.5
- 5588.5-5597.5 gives 1.2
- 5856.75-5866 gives -1.7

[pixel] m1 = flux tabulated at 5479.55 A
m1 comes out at 4.38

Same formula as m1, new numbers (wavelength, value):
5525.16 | 5.42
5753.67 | 5.26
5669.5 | 5.55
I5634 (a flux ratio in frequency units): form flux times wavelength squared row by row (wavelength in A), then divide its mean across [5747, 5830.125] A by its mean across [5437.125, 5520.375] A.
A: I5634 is 1.37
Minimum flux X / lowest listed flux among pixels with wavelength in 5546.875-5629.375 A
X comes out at 3.84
